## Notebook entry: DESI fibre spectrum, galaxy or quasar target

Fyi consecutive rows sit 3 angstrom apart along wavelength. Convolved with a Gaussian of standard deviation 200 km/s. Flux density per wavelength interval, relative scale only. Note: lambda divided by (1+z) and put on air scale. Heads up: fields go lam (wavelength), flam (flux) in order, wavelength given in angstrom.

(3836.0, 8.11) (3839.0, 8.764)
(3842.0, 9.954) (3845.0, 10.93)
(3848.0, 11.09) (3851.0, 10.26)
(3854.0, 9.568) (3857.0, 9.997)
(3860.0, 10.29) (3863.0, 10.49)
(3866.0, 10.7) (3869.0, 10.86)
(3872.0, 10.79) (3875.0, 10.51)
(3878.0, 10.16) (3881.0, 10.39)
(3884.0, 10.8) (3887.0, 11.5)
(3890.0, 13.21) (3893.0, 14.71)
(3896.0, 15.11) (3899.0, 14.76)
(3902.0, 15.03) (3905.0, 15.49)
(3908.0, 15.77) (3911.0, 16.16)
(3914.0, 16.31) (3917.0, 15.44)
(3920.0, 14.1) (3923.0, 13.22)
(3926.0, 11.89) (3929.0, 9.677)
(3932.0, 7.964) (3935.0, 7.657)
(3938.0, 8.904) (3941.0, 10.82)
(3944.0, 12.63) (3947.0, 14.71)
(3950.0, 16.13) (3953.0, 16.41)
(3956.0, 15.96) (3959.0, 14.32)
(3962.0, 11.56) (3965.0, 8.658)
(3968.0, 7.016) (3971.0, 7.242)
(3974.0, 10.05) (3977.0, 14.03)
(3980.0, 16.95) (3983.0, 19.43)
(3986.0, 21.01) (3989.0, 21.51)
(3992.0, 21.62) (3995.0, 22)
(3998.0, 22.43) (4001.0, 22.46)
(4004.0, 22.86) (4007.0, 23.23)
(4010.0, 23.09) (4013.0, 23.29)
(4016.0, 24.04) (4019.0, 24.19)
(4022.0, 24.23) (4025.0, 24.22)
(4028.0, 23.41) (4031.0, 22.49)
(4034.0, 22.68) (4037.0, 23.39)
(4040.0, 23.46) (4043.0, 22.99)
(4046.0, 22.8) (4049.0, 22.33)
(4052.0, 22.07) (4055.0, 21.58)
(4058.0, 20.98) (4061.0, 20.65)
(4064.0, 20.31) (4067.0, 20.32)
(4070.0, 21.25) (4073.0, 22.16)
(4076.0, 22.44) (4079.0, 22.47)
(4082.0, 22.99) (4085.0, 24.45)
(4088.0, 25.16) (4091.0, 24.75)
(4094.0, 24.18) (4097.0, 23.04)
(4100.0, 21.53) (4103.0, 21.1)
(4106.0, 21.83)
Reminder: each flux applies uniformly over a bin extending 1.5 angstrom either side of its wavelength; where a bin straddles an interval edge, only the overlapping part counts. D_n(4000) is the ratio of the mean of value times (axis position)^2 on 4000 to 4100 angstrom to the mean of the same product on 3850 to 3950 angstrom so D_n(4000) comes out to 2.0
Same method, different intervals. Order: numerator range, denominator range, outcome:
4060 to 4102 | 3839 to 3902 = 2.21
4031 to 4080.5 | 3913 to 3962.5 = 1.82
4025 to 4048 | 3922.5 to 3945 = 2.39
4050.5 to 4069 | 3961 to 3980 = 2.13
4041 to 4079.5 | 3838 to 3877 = 2.33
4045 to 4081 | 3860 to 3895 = 2.10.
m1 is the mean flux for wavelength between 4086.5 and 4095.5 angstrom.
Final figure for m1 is 24.7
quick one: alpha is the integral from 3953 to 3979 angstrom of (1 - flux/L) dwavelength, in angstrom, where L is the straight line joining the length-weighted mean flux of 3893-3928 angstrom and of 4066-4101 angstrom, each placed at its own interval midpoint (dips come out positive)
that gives 8.7 angstrom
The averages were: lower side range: 14.8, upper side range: 23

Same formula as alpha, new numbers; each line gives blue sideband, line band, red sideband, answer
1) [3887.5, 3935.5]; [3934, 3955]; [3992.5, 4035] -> 5.18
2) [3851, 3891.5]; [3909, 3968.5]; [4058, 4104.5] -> 7.22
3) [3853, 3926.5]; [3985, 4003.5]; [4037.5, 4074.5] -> -3.51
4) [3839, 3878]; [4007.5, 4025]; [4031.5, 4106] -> -3.91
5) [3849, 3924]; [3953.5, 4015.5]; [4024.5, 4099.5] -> 3.01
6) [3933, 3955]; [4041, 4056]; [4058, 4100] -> -1.61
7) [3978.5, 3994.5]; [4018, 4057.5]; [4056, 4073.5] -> -4.47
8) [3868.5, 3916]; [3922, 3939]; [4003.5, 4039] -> 6.72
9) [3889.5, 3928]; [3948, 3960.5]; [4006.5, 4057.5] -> 1.48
